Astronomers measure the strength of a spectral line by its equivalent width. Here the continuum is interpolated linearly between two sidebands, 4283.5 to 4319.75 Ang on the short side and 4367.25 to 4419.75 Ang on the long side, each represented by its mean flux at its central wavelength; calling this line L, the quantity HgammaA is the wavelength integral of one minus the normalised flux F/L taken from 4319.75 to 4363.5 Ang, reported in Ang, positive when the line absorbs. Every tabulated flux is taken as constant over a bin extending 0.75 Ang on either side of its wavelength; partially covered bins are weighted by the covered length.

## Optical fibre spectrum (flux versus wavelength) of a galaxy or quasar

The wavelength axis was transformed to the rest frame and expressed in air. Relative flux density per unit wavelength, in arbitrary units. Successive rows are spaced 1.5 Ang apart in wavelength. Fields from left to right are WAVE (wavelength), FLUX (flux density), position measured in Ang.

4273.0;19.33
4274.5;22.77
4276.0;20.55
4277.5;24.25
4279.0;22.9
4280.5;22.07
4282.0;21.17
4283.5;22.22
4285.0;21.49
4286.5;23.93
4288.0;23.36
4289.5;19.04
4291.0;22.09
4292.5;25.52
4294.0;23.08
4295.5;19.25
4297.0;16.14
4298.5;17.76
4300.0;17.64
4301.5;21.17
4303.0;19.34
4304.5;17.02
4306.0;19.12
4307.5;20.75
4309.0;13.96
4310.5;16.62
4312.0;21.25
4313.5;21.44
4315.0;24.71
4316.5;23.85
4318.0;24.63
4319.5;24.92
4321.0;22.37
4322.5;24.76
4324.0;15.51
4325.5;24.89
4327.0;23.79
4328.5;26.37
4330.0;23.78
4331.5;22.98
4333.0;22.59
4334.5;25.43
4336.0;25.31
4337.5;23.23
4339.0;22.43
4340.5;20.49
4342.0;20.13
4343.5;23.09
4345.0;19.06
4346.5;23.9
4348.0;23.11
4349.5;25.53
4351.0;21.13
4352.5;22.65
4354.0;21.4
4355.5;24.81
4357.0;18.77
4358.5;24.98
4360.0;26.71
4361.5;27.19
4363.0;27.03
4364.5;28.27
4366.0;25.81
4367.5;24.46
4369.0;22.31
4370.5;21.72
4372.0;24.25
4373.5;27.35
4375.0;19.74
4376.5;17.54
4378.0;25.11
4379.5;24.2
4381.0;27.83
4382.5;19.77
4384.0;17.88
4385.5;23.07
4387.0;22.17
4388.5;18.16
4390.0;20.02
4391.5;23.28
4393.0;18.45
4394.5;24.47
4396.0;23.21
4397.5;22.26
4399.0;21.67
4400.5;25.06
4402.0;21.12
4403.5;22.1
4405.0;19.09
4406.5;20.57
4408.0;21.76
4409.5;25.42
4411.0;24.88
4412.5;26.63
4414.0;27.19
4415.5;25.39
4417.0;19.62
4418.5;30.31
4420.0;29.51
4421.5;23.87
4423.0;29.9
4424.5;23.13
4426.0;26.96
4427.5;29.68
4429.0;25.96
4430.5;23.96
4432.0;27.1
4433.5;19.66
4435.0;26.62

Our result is -3.2 Ang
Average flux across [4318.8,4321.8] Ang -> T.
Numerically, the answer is 23.6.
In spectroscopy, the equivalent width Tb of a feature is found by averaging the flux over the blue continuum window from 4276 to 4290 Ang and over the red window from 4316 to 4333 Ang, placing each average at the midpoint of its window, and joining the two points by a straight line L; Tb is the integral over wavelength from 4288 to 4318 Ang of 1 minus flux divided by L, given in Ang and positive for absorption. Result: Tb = 3.43 Ang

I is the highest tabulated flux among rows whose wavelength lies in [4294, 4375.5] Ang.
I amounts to 28.27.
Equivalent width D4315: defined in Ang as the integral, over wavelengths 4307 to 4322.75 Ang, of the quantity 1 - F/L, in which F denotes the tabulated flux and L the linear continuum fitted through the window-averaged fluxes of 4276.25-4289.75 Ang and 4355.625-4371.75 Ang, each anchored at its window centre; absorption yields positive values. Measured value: 1.1 Ang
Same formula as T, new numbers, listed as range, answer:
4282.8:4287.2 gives 22.5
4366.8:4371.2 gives 22.8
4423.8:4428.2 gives 26.6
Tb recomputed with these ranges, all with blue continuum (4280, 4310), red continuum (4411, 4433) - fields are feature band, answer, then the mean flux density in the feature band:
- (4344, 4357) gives 0.23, 22.5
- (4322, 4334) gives -0.70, 23.1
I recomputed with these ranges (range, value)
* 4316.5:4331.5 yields 26.37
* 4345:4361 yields 26.71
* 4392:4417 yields 27.19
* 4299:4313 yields 21.25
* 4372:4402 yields 27.83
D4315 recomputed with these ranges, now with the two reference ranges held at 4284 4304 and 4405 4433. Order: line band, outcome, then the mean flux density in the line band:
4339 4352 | 0.33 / 22.1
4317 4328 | -0.65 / 23.1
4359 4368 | -1.26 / 26.6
